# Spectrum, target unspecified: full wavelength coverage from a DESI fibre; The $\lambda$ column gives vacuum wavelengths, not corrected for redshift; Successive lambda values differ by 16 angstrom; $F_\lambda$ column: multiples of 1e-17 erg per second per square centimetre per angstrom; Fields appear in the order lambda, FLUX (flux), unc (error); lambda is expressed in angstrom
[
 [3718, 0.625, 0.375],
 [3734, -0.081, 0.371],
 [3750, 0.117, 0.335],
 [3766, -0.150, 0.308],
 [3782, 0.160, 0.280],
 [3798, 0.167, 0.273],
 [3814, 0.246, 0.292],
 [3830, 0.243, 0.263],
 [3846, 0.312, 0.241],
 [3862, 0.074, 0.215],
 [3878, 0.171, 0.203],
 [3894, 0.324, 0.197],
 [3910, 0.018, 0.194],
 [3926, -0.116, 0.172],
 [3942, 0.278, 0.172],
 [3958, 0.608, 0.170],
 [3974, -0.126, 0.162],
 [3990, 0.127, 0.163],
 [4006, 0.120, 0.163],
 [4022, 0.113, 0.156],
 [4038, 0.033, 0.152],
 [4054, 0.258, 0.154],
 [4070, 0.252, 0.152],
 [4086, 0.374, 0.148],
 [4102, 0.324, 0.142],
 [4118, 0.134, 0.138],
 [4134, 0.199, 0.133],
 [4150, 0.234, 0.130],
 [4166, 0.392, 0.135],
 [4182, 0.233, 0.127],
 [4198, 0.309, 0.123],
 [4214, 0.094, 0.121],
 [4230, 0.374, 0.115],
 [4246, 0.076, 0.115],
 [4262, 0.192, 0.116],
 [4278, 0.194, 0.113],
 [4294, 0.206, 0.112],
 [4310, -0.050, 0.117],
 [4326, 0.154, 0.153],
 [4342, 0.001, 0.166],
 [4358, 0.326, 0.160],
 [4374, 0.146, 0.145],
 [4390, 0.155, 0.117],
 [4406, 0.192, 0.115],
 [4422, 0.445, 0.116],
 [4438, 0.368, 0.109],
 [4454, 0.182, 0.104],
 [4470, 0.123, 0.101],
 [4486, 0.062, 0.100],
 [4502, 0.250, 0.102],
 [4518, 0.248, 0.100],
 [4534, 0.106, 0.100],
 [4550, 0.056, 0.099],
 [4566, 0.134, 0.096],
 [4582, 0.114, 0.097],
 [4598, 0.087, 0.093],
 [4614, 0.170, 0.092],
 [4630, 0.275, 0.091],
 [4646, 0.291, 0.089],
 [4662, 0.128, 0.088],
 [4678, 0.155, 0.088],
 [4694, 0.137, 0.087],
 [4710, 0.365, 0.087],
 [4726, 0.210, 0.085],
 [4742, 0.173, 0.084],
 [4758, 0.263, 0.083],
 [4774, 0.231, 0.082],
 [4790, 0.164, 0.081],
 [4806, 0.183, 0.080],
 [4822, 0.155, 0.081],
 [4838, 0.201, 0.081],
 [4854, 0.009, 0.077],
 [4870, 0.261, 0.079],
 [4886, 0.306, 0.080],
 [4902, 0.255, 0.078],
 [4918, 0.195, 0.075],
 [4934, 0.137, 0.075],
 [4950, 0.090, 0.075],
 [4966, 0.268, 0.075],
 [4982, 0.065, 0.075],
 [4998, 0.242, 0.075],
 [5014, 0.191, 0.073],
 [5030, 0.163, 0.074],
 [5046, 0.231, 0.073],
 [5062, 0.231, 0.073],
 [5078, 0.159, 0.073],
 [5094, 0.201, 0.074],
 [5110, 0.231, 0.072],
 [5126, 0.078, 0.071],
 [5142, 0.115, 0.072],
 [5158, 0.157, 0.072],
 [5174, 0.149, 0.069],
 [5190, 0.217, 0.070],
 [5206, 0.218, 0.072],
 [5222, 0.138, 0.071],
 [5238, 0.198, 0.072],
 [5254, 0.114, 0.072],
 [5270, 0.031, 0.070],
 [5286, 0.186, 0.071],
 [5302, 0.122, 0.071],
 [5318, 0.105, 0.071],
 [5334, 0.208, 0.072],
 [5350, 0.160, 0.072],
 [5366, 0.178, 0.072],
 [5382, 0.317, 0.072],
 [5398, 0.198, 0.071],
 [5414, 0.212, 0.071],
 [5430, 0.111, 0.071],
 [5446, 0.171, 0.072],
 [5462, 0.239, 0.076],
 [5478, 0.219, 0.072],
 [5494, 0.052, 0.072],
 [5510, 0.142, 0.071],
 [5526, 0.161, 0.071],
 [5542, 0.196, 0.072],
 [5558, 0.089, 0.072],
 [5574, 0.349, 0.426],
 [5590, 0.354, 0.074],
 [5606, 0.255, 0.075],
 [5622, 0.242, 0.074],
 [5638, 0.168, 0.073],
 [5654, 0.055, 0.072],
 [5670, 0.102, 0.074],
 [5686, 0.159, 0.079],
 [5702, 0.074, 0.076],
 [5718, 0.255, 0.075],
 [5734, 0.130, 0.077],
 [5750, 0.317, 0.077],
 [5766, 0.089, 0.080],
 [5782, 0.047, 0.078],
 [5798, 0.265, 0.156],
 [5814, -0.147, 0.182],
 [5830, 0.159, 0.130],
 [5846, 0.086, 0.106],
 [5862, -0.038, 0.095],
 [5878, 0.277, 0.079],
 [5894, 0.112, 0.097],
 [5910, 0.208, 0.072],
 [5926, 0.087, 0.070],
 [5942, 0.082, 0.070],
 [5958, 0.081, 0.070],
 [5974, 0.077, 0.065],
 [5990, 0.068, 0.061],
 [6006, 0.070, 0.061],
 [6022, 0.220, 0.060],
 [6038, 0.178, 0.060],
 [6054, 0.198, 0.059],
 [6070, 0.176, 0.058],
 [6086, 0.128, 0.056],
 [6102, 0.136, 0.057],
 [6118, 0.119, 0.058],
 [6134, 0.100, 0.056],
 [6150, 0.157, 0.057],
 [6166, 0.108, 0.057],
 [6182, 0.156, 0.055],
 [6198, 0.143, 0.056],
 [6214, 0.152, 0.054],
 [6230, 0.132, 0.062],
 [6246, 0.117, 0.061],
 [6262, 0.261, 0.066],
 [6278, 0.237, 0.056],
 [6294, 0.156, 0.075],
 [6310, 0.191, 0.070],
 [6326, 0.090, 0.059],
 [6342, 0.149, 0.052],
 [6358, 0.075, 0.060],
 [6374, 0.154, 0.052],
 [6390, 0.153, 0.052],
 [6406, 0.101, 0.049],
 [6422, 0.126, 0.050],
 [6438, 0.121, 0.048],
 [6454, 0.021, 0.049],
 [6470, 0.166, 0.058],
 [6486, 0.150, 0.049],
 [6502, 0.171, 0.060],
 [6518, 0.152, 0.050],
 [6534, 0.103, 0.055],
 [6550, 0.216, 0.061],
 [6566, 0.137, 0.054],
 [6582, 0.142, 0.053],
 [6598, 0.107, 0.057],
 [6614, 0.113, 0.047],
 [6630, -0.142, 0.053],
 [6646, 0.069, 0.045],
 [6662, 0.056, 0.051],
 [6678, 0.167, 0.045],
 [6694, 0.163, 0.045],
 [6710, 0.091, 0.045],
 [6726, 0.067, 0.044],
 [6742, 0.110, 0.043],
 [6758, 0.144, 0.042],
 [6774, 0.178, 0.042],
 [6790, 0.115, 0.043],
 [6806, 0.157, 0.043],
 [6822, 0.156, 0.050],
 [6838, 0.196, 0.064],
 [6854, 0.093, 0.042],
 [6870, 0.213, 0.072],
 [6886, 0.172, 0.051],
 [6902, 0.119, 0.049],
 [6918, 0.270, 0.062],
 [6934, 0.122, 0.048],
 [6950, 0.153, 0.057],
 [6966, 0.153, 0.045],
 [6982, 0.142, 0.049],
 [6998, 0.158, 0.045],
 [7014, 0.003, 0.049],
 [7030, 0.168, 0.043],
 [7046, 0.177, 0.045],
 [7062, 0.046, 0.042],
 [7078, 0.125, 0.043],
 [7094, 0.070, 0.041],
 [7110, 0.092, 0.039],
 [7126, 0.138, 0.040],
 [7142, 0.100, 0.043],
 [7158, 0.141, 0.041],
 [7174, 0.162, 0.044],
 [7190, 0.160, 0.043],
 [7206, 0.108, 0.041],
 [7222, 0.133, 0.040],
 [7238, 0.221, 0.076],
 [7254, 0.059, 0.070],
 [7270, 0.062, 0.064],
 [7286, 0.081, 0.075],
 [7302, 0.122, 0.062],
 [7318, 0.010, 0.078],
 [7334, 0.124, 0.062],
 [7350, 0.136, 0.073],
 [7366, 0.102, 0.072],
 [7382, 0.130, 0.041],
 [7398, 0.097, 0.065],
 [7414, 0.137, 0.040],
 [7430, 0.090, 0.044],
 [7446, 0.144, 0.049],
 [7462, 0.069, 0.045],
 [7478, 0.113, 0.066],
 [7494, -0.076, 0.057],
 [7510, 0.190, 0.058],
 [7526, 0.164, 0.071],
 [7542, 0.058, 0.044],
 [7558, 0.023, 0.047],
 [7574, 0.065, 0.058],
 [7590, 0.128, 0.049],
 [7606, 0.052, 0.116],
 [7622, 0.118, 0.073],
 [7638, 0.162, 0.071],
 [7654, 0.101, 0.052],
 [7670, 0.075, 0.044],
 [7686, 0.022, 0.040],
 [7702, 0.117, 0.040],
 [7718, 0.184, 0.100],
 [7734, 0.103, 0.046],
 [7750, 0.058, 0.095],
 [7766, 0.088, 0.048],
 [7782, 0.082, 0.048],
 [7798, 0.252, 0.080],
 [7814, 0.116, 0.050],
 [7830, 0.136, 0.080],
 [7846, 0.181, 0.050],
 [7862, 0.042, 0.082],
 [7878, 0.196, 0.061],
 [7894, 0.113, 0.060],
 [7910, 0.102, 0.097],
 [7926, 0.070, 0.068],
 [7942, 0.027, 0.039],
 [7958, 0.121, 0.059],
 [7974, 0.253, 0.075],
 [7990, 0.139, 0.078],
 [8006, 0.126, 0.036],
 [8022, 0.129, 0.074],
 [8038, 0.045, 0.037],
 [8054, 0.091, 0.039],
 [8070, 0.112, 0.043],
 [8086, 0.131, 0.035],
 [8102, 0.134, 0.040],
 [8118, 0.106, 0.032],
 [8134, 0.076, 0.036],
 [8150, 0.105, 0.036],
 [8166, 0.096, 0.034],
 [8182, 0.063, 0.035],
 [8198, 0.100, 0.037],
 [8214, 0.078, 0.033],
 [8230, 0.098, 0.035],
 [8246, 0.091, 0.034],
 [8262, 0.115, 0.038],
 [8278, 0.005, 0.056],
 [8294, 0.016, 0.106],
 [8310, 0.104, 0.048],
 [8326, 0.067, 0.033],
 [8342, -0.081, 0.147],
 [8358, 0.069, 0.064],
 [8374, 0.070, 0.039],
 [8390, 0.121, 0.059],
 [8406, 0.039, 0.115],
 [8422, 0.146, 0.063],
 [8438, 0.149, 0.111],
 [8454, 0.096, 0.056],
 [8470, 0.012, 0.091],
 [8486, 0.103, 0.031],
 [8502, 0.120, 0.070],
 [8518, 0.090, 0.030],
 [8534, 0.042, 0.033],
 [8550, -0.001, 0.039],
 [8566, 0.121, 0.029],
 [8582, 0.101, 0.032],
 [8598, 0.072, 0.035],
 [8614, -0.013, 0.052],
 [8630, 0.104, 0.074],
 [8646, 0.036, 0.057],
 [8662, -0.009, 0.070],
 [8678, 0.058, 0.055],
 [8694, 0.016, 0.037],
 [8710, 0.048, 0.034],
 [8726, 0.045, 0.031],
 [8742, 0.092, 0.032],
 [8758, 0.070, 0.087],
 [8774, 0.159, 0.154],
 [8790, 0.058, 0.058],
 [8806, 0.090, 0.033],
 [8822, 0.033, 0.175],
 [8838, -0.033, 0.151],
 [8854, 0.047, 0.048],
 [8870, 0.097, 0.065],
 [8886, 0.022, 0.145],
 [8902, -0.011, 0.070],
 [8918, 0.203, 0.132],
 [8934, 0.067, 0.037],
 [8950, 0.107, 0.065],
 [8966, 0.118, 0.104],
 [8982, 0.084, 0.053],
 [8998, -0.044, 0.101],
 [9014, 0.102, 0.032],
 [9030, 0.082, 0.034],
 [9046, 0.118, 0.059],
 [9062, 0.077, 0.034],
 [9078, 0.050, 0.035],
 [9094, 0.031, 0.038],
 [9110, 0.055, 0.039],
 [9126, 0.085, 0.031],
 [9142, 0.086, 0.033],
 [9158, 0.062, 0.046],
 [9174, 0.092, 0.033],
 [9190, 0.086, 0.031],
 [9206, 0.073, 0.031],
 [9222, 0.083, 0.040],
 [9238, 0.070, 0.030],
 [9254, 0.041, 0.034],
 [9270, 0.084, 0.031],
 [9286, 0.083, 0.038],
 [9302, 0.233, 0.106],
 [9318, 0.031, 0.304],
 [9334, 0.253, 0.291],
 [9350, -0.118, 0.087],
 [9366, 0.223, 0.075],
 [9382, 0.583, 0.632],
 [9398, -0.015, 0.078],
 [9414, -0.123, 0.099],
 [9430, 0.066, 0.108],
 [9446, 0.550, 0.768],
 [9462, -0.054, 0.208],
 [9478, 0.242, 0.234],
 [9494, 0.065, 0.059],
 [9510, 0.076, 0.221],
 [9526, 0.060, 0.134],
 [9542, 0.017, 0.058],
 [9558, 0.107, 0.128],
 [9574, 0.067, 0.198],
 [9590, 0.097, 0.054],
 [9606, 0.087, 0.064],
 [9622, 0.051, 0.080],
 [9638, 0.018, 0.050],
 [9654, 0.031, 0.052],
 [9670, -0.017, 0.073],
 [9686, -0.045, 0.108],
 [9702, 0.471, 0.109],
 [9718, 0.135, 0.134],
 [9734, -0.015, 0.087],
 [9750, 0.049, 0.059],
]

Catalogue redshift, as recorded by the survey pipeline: 1.60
